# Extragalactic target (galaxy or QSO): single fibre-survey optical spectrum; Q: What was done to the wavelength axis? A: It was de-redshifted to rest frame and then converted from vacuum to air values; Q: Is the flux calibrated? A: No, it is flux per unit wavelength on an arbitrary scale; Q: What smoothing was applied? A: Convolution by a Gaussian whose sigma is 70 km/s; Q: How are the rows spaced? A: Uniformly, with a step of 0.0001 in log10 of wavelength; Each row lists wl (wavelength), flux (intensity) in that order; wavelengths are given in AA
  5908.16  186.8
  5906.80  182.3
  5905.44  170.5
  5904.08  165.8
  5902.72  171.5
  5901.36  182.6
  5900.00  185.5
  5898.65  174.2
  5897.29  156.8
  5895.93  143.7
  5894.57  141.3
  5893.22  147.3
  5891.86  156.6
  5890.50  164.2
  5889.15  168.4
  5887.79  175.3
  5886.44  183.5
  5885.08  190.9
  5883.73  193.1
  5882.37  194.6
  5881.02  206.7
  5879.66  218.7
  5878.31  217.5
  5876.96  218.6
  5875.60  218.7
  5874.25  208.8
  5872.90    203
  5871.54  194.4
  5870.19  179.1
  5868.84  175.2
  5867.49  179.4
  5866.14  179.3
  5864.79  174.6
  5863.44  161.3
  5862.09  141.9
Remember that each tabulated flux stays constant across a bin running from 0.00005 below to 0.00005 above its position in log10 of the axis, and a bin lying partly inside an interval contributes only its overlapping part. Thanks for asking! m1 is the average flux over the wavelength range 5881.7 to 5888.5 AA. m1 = 187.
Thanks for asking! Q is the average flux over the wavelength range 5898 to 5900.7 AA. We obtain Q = 180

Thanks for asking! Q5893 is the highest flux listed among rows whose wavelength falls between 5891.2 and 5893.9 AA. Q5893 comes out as 156.6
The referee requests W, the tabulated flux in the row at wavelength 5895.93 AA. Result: 143.7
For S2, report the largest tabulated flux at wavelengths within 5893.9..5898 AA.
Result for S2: 156.8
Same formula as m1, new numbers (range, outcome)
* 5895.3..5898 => 150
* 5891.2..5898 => 149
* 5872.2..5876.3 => 210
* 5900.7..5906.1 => 173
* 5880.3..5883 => 201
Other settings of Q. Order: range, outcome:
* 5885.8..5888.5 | 179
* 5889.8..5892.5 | 161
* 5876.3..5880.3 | 219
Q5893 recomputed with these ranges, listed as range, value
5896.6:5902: 185.5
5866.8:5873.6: 203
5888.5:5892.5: 168.4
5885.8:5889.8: 183.5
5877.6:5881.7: 218.7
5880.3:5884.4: 206.7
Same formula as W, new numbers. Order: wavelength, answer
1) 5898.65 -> 174.2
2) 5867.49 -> 179.4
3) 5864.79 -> 174.6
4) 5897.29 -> 156.8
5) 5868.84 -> 175.2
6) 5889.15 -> 168.4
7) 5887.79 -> 175.3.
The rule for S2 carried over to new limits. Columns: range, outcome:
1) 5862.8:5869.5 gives 179.4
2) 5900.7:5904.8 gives 182.6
